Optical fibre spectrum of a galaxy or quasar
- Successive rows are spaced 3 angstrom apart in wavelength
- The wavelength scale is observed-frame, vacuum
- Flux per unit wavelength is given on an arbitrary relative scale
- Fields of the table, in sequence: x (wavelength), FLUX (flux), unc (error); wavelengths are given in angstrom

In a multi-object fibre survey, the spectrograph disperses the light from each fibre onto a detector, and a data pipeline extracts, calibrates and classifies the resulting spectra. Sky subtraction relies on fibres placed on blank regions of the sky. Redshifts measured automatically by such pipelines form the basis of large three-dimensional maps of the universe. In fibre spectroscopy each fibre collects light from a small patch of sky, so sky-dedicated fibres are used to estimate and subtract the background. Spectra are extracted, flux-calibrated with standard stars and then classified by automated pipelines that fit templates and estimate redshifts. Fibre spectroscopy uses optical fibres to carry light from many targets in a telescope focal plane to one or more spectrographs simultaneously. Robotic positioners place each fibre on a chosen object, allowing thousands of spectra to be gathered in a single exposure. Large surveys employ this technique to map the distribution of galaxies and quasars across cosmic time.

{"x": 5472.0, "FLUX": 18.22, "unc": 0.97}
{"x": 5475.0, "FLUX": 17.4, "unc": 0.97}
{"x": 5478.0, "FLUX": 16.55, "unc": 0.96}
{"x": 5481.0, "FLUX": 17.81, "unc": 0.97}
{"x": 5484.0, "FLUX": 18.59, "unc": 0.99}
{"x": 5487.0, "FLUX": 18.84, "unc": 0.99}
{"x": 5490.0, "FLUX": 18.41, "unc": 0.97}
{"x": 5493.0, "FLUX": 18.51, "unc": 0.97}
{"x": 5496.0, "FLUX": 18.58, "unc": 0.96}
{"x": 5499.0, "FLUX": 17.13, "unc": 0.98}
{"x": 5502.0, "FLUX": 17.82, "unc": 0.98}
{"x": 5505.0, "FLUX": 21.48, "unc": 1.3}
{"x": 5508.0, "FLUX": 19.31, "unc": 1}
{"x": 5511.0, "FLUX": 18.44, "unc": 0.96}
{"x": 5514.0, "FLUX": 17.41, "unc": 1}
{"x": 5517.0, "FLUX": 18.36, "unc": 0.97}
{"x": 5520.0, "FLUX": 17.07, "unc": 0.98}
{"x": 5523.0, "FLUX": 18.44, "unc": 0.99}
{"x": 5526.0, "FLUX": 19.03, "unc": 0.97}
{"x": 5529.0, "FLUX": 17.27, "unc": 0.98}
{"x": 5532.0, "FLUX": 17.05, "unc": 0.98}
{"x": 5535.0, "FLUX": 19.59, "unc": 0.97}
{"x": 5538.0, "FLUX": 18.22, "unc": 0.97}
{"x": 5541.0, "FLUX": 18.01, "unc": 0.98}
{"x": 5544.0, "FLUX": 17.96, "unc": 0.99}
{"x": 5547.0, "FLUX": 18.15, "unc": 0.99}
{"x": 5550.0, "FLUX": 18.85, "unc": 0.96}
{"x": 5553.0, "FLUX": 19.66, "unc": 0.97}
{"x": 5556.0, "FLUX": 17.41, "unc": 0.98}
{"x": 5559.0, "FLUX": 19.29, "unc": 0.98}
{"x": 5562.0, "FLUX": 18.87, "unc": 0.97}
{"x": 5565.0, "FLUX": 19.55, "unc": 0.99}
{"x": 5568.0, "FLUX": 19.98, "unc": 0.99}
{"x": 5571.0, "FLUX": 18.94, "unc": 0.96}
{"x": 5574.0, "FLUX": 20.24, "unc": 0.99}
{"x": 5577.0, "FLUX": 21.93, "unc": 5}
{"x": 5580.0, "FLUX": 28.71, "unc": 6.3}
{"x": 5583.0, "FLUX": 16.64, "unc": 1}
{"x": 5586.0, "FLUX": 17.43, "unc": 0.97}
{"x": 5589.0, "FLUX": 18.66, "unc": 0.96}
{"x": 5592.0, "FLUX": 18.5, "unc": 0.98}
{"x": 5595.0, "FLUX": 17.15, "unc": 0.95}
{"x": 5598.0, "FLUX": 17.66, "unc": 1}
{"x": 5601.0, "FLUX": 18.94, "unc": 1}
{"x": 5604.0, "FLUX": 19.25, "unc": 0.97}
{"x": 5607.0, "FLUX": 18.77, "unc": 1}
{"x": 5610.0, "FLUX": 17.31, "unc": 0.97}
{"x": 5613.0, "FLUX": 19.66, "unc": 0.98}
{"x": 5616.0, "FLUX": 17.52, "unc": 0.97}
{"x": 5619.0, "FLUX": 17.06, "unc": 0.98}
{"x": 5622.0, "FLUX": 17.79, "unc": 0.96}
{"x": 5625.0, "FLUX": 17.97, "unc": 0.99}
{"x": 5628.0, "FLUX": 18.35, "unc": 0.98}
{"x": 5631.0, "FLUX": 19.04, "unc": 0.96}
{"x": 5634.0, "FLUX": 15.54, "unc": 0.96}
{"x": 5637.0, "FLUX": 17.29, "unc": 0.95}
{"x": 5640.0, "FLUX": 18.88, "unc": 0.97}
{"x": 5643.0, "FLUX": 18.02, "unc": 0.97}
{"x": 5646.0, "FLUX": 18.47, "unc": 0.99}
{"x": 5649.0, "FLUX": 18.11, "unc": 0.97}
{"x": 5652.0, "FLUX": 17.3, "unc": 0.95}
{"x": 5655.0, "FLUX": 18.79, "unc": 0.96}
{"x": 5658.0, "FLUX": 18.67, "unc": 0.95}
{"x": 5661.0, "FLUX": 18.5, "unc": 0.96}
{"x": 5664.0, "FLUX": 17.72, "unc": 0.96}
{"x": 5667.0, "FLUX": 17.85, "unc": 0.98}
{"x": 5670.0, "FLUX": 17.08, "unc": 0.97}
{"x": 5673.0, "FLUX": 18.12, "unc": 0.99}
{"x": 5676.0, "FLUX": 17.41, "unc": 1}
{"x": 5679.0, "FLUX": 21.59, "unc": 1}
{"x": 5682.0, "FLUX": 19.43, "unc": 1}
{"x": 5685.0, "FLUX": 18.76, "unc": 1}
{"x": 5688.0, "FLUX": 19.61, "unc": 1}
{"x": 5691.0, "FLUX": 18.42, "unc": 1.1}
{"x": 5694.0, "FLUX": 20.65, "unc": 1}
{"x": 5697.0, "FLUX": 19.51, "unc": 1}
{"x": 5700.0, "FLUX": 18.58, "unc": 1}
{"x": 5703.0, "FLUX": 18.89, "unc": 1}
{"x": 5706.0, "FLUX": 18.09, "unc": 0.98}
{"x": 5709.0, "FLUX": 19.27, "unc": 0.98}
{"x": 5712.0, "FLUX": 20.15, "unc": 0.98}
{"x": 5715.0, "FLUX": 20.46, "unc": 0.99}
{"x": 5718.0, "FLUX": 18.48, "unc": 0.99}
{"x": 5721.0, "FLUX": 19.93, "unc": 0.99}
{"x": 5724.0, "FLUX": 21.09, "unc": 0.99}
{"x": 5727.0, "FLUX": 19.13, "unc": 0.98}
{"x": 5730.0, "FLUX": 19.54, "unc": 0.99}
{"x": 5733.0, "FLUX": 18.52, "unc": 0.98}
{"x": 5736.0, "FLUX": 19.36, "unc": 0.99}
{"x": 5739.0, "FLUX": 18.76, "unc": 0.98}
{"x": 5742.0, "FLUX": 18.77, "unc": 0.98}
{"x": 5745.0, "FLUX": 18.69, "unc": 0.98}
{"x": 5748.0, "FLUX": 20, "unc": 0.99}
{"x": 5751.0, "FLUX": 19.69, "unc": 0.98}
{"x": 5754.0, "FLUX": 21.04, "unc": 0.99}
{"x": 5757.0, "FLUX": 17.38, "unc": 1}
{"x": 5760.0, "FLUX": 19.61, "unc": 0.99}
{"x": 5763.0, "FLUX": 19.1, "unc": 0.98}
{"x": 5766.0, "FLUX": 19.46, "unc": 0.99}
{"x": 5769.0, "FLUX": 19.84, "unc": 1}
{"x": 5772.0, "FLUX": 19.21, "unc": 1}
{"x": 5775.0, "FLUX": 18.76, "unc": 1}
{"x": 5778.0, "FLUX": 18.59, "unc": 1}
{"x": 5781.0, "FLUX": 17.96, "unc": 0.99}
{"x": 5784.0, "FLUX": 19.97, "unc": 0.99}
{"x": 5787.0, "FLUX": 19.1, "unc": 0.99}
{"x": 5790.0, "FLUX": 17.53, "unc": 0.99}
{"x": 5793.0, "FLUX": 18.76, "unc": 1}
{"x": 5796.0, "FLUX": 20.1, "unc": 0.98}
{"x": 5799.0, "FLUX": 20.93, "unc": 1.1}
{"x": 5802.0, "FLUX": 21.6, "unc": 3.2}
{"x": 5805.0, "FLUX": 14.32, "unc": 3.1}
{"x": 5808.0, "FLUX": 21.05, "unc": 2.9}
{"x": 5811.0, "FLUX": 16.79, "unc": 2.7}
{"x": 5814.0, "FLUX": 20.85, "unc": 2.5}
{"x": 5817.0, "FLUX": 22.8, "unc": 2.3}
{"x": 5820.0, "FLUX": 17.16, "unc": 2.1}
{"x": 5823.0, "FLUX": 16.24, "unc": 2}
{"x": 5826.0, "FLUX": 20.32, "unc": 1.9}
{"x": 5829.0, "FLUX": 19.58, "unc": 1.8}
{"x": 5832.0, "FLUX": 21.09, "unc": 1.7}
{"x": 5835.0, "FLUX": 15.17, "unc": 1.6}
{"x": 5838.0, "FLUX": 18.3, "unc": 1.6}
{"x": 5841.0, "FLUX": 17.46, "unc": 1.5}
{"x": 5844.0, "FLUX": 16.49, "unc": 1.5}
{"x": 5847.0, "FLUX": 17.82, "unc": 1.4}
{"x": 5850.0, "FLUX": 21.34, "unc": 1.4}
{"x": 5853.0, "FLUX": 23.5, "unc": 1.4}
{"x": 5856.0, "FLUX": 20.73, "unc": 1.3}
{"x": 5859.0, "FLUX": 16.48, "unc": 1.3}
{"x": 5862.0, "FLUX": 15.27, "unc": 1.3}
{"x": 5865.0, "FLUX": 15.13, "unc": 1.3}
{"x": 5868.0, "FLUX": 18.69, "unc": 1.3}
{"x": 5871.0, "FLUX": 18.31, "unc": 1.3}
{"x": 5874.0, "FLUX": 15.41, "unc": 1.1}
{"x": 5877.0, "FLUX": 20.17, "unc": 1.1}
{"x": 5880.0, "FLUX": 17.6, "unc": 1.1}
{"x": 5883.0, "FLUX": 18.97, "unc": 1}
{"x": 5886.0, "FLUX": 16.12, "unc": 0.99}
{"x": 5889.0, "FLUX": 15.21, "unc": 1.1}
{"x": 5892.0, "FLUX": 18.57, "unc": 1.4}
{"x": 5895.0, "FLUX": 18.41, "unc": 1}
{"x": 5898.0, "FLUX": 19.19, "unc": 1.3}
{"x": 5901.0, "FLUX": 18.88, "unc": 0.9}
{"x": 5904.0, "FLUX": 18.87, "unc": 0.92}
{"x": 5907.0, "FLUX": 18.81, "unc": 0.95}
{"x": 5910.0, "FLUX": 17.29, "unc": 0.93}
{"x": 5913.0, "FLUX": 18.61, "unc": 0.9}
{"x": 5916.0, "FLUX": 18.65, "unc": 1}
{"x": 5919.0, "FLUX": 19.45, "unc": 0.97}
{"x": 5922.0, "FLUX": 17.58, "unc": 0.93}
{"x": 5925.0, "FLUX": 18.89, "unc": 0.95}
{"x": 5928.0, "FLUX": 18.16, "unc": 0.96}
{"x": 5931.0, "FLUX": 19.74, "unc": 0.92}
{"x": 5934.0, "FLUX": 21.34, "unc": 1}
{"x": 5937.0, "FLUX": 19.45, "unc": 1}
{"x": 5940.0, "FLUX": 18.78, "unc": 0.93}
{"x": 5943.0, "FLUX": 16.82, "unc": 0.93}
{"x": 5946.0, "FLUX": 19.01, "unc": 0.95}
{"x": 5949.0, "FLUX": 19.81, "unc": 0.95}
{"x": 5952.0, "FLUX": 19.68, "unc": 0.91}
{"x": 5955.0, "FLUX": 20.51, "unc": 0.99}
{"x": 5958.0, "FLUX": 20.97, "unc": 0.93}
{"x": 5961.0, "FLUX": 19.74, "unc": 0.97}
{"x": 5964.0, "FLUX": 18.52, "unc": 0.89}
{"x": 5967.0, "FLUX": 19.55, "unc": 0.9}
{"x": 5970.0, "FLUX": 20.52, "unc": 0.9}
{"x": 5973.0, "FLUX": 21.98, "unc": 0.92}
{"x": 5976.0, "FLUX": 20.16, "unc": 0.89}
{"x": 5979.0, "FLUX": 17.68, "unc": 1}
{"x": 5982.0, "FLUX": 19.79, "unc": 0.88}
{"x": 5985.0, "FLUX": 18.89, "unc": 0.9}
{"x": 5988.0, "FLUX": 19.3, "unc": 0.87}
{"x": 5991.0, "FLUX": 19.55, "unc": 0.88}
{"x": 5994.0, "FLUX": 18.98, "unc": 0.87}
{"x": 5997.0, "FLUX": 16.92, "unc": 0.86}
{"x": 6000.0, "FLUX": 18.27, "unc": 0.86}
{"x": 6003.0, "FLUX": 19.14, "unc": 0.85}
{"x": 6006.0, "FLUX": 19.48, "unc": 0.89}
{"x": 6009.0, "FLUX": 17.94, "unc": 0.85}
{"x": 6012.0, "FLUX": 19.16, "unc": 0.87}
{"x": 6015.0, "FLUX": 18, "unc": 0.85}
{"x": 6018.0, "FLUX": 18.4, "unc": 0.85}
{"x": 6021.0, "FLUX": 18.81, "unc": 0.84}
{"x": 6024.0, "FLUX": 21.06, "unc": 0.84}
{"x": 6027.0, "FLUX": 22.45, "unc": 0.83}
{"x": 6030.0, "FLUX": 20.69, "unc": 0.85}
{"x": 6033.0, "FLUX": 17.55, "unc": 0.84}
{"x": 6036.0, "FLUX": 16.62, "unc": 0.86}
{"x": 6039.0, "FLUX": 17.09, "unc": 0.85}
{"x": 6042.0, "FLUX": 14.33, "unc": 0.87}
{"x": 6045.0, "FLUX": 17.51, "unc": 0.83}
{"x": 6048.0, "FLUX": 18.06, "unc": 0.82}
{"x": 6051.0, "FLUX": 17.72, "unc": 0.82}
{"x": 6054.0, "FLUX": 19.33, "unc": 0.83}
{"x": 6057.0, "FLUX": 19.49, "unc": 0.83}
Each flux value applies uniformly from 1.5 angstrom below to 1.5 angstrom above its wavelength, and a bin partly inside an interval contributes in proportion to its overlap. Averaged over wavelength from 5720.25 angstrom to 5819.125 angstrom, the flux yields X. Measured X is 19.3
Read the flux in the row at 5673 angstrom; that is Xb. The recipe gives 18.12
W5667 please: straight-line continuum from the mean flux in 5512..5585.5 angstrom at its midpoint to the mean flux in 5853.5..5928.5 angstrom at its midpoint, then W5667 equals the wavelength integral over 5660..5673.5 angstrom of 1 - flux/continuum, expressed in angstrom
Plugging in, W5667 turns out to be 0.6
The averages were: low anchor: 19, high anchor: 18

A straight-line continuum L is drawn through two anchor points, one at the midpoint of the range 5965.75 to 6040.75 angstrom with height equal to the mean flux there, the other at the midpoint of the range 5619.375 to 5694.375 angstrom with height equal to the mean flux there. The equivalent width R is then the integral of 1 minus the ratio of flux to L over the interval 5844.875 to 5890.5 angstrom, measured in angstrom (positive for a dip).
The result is 1.9 angstrom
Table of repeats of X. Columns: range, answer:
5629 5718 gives 18.6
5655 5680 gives 18.3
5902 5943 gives 18.8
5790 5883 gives 18.6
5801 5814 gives 18.6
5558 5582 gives 20.9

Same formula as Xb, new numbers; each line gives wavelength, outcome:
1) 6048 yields 18.06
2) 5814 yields 20.85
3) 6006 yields 19.48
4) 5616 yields 17.52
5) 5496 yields 18.58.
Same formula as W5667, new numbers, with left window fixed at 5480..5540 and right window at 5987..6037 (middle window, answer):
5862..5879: 1.3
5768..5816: -1.0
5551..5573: -0.8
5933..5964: -1.0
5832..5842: 0.6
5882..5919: 1.3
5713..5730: -1.1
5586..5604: 0.3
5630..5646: 0.6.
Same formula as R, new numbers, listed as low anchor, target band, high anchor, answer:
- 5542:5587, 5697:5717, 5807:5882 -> -0.2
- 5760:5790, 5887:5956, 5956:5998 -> 2.3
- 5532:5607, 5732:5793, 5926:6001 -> 0.5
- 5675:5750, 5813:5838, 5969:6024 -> 0.2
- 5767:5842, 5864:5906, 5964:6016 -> 2.6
